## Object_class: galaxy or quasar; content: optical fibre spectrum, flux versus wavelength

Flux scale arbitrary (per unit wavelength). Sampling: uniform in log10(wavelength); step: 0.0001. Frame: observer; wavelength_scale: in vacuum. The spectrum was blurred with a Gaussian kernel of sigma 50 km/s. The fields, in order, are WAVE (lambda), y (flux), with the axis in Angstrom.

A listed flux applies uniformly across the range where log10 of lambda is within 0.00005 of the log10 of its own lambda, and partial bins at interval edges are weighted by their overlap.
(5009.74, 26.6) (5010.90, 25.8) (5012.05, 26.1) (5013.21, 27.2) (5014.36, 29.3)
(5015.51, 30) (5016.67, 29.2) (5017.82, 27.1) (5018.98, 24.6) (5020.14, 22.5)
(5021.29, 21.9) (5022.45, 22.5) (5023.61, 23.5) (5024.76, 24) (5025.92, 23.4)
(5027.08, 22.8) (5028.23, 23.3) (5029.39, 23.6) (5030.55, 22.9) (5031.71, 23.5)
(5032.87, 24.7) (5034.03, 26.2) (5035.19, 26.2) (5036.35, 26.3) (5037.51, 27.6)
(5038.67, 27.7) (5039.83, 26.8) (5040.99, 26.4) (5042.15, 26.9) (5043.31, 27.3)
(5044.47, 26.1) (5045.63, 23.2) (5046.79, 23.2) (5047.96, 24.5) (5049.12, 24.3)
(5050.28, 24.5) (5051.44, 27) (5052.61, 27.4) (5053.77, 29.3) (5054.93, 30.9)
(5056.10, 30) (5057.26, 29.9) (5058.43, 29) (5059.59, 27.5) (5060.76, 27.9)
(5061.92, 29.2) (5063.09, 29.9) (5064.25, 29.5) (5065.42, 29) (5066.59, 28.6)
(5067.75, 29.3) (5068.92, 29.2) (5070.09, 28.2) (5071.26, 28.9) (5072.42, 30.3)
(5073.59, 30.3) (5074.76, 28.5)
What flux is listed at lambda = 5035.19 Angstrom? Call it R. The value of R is 26.2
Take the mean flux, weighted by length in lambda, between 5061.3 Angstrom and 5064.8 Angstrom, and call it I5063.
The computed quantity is 29.6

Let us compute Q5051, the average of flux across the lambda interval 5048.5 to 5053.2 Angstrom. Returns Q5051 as 25.8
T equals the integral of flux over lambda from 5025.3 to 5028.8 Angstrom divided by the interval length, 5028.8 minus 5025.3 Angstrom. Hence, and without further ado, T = 23.2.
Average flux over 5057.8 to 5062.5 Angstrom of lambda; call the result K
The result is 28.4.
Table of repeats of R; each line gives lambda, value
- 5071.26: 28.9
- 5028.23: 23.3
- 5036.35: 26.3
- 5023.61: 23.5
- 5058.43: 29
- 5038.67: 27.7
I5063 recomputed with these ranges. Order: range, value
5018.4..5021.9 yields 23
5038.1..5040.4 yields 27.3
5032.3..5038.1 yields 26.2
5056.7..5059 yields 29.4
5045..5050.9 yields 24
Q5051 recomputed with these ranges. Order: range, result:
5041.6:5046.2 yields 25.9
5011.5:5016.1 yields 28.2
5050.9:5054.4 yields 28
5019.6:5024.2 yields 22.6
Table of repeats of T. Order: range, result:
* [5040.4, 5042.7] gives 26.7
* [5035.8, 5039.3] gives 27.2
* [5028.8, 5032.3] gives 23.3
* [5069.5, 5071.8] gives 28.5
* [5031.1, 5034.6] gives 24.8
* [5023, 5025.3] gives 23.8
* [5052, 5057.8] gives 29.5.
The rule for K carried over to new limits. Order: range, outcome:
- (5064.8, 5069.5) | 29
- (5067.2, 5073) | 29.2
